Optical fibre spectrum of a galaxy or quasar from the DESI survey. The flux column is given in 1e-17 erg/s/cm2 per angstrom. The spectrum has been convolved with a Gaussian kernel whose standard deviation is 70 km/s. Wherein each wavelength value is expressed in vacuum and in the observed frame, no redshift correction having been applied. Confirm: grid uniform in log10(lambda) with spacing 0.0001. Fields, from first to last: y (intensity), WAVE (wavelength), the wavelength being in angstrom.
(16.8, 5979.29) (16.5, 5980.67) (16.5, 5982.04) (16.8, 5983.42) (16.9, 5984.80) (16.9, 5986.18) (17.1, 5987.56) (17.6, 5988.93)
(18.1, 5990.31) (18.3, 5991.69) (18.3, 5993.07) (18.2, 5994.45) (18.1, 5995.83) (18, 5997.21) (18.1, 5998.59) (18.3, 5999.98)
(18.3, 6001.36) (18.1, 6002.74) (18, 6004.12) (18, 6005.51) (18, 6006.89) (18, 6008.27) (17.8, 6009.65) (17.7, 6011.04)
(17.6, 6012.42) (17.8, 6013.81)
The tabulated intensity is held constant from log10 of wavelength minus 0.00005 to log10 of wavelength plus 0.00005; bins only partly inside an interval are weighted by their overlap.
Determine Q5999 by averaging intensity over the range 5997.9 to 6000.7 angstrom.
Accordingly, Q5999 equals 18.2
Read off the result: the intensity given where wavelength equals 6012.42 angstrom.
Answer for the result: 17.6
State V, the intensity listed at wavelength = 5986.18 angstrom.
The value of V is 16.9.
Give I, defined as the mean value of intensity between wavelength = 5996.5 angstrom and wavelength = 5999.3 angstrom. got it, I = 18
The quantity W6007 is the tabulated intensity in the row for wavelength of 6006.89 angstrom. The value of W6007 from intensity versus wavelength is 18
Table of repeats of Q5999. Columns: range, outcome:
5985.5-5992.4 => 17.6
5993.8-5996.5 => 18.2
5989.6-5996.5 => 18.2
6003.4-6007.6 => 18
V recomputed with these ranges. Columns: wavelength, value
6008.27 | 18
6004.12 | 18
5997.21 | 18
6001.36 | 18.3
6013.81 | 17.8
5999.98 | 18.3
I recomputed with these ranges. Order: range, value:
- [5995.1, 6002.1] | 18.2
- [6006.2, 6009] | 18.1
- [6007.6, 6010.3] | 17.9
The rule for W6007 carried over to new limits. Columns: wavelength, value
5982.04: 16.5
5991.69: 18.3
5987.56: 17.1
